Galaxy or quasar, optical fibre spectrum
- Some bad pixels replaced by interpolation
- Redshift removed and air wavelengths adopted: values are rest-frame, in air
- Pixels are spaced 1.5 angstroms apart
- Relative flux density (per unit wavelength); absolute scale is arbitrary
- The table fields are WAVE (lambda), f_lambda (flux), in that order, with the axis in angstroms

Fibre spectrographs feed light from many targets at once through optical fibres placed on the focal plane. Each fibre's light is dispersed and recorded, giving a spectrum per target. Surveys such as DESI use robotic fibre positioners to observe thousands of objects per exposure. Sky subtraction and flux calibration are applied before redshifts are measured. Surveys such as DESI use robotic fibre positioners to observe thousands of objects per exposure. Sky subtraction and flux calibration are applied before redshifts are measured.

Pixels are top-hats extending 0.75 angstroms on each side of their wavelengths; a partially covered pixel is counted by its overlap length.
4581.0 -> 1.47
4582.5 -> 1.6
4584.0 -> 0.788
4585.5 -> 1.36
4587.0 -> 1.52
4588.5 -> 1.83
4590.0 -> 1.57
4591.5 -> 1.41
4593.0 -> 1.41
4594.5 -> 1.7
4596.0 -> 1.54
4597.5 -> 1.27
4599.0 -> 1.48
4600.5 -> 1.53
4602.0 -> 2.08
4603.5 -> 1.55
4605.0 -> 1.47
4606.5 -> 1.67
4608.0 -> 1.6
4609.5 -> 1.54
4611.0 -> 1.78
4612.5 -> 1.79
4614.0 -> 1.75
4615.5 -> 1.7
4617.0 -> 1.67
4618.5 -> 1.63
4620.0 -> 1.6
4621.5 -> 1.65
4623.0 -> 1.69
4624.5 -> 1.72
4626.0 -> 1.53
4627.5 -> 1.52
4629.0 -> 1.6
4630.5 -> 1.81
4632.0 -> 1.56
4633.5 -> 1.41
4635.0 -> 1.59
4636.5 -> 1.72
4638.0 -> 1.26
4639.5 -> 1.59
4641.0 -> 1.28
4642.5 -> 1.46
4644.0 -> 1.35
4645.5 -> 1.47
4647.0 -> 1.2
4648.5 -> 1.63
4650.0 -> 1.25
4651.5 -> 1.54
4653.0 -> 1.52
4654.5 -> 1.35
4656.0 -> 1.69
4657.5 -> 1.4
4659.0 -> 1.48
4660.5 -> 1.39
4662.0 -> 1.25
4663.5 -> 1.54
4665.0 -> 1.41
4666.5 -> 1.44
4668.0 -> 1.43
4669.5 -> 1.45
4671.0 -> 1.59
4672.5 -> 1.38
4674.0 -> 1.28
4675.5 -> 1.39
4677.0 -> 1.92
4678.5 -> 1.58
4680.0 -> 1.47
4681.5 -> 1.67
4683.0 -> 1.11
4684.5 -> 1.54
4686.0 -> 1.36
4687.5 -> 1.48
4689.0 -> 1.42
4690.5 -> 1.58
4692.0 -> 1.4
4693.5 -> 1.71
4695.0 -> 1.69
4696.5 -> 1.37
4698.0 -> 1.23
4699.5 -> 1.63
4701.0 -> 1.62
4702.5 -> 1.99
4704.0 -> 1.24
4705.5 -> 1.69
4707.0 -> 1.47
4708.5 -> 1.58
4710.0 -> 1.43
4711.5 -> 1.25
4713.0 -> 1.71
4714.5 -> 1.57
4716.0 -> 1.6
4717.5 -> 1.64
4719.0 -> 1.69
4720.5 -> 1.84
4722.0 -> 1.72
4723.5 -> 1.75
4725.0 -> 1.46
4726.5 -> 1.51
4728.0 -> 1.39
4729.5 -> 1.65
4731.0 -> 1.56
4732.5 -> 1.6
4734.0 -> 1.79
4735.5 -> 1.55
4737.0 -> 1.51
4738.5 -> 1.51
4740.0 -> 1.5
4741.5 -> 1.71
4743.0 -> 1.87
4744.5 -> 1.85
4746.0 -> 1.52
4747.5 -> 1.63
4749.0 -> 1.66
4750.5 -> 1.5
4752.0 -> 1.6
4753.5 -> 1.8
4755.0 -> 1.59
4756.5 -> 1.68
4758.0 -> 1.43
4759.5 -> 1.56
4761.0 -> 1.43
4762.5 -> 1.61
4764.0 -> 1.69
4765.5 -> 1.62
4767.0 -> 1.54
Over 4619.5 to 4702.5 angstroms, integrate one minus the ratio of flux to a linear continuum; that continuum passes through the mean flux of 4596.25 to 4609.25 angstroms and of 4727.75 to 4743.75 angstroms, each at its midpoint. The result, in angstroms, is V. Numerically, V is 4.9 angstroms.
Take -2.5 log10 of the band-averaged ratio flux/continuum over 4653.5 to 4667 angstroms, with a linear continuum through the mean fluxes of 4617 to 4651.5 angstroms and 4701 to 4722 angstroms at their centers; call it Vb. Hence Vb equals 0.080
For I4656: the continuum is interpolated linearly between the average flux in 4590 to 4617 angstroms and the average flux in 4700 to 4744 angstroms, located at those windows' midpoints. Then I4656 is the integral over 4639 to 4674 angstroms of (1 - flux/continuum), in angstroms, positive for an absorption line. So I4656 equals 3.69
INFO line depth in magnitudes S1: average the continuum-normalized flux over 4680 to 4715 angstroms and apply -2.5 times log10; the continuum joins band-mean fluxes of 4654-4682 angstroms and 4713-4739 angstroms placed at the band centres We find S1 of 0.03 mag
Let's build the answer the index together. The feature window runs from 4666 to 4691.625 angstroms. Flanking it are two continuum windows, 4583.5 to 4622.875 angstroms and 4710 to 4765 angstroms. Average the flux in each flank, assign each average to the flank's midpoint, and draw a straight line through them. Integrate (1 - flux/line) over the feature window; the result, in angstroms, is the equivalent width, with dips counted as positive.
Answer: 1.9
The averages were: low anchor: 1.58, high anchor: 1.61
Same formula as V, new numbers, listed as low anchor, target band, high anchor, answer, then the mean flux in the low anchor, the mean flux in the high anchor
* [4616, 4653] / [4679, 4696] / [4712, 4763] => 0.9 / 1.53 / 1.62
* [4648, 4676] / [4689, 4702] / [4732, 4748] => 0.0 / 1.44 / 1.64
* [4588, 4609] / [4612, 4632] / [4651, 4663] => -1.8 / 1.58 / 1.45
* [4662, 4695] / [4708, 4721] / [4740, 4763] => -0.3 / 1.48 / 1.63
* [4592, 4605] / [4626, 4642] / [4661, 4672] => -0.4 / 1.56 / 1.44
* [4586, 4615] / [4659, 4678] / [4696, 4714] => 1.1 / 1.6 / 1.52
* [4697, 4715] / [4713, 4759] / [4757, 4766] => -2.3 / 1.53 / 1.56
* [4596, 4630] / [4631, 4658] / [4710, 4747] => 2.7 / 1.63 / 1.61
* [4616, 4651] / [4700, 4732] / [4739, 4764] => 0.1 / 1.53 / 1.62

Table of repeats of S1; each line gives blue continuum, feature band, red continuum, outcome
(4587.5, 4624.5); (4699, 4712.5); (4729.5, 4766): 0.05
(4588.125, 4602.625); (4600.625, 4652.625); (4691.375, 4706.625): -0.01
